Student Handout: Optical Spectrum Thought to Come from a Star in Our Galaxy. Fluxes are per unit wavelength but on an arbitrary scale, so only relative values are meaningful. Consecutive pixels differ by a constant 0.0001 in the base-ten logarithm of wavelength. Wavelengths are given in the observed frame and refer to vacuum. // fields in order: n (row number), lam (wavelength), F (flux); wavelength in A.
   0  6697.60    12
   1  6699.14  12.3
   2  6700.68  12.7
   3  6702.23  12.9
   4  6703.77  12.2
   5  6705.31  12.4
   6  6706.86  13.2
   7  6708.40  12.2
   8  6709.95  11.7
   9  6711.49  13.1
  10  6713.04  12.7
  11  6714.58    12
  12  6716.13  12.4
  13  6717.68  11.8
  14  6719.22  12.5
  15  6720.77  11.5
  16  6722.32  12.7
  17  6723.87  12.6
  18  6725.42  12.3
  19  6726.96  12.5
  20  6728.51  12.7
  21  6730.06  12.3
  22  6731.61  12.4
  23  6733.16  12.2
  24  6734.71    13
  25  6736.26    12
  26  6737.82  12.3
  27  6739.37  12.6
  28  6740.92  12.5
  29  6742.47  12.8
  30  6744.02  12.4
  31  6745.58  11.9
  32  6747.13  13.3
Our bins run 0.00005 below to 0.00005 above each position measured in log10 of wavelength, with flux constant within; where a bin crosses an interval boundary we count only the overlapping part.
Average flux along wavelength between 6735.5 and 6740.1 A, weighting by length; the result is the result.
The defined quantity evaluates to 12.3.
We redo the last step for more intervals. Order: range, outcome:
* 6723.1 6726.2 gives 12.5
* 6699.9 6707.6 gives 12.7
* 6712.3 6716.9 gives 12.4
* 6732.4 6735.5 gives 12.6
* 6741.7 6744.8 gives 12.6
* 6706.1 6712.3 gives 12.5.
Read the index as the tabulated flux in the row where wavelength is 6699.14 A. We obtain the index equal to 12.3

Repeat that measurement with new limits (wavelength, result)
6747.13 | 13.3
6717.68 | 11.8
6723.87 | 12.6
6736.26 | 12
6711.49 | 13.1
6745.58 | 11.9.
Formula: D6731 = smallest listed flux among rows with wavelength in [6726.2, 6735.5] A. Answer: 12.2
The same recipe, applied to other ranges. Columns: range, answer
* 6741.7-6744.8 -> 12.4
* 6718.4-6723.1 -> 11.5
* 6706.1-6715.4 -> 11.7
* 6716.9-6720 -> 11.8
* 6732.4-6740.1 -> 12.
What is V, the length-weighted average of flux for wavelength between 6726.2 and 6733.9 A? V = 12.4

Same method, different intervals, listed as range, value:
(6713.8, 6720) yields 12.2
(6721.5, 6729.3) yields 12.6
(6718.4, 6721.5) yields 12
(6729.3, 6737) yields 12.4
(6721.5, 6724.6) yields 12.6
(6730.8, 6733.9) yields 12.3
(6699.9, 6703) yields 12.8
